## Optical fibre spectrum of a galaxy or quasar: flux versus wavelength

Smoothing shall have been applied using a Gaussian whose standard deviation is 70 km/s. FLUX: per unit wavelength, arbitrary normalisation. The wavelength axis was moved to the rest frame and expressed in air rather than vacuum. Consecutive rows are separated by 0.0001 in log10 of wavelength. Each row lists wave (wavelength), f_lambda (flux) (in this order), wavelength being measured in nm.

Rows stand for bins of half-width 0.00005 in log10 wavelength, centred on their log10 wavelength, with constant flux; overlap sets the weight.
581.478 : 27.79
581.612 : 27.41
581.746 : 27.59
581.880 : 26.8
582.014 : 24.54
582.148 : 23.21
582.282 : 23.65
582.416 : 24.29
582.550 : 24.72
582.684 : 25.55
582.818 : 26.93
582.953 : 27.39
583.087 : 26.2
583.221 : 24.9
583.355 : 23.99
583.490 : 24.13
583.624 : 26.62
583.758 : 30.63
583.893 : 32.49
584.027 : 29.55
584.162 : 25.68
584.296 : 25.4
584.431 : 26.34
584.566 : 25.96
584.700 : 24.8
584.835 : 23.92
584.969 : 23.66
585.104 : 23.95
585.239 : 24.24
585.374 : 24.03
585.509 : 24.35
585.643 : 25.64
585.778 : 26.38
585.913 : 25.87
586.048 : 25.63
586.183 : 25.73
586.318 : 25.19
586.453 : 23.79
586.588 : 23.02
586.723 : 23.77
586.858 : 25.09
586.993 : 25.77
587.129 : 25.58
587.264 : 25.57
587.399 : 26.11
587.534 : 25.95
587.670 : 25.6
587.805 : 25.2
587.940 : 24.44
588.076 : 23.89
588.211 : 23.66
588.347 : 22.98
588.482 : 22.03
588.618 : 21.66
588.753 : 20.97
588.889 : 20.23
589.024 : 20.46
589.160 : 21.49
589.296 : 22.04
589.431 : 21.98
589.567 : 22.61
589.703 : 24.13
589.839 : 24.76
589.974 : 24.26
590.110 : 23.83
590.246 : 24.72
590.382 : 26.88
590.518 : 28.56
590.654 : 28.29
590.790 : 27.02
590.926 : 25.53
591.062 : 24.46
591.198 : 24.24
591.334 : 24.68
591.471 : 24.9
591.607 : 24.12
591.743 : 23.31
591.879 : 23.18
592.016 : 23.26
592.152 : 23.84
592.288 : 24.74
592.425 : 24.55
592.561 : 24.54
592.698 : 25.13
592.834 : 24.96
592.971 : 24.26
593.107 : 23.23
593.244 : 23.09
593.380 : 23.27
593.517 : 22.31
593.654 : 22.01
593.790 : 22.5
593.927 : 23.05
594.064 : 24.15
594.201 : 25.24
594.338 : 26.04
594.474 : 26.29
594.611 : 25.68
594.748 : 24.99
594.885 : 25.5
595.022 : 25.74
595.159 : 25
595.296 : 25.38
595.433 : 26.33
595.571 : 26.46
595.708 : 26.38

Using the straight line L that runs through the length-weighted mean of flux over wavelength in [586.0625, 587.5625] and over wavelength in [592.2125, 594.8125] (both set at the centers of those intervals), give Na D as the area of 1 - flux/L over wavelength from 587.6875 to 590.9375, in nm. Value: 0.12 nm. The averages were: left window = 25.1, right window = 24.2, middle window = 23.8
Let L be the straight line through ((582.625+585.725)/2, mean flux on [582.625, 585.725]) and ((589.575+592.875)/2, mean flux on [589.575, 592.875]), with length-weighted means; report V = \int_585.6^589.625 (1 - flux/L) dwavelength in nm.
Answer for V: 0.24 nm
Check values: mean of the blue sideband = 25.9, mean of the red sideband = 24.9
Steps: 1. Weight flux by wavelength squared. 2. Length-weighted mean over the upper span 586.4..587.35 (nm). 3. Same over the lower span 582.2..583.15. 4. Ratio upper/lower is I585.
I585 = 1.0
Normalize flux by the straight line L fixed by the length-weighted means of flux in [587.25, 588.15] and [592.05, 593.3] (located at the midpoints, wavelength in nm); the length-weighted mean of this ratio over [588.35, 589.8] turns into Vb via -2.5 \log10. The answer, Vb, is 0.14 mag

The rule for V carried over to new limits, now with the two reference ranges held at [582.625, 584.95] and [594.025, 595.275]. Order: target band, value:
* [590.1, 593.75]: 0.16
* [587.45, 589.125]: 0.19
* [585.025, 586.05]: 0.05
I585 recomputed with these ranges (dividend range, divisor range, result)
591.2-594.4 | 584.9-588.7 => 0.99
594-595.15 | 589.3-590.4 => 1.08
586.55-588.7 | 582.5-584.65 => 0.93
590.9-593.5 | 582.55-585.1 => 0.95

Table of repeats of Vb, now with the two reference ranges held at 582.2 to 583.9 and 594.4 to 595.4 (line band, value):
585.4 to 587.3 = 0.04 mag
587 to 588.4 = 0.04 mag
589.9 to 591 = -0.02 mag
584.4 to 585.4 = 0.06 mag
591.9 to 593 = 0.06 mag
